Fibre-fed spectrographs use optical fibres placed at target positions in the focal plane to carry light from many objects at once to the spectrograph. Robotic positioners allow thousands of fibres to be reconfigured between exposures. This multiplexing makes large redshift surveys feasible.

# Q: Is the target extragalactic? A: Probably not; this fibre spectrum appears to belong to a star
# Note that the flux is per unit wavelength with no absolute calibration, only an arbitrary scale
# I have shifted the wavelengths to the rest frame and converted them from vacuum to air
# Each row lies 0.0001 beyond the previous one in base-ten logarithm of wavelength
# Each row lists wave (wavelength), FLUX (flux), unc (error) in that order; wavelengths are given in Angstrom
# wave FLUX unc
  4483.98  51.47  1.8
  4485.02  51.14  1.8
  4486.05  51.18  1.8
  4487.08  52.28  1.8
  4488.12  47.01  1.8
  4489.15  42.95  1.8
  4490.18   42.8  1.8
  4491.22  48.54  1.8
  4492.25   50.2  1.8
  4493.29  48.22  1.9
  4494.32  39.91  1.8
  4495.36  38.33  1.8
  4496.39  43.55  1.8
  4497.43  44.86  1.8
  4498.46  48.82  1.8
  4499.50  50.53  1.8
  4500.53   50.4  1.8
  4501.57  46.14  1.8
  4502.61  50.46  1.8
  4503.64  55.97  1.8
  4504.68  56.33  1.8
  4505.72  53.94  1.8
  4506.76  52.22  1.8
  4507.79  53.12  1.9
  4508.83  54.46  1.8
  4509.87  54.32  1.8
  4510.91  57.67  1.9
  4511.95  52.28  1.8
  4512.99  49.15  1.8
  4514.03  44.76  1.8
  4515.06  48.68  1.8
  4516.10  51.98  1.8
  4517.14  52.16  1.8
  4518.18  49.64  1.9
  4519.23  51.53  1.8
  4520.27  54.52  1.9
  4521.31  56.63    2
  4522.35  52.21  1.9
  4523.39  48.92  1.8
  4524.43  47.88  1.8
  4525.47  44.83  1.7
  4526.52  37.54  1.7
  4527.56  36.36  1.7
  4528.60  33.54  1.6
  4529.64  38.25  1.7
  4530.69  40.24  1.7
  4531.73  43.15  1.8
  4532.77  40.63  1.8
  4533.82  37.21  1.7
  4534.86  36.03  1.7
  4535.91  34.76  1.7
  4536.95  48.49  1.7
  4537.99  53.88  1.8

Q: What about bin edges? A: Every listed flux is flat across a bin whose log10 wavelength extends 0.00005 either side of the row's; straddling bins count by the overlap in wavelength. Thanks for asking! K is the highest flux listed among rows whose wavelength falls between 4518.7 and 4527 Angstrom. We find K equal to 56.63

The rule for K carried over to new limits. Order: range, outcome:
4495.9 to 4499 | 48.82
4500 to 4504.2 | 55.97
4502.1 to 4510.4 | 56.33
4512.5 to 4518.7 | 52.16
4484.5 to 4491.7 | 52.28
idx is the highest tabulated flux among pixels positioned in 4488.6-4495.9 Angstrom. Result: 50.2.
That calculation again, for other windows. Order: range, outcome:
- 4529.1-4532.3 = 43.15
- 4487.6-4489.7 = 47.01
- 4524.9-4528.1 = 44.83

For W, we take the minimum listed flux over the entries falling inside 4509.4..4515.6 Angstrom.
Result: 44.76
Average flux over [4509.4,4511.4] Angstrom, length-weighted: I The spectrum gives 56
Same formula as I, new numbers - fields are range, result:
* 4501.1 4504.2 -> 51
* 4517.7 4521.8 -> 53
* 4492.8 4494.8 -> 44.2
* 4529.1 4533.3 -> 40.5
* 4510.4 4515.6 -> 50.6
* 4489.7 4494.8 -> 46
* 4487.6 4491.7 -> 45.3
